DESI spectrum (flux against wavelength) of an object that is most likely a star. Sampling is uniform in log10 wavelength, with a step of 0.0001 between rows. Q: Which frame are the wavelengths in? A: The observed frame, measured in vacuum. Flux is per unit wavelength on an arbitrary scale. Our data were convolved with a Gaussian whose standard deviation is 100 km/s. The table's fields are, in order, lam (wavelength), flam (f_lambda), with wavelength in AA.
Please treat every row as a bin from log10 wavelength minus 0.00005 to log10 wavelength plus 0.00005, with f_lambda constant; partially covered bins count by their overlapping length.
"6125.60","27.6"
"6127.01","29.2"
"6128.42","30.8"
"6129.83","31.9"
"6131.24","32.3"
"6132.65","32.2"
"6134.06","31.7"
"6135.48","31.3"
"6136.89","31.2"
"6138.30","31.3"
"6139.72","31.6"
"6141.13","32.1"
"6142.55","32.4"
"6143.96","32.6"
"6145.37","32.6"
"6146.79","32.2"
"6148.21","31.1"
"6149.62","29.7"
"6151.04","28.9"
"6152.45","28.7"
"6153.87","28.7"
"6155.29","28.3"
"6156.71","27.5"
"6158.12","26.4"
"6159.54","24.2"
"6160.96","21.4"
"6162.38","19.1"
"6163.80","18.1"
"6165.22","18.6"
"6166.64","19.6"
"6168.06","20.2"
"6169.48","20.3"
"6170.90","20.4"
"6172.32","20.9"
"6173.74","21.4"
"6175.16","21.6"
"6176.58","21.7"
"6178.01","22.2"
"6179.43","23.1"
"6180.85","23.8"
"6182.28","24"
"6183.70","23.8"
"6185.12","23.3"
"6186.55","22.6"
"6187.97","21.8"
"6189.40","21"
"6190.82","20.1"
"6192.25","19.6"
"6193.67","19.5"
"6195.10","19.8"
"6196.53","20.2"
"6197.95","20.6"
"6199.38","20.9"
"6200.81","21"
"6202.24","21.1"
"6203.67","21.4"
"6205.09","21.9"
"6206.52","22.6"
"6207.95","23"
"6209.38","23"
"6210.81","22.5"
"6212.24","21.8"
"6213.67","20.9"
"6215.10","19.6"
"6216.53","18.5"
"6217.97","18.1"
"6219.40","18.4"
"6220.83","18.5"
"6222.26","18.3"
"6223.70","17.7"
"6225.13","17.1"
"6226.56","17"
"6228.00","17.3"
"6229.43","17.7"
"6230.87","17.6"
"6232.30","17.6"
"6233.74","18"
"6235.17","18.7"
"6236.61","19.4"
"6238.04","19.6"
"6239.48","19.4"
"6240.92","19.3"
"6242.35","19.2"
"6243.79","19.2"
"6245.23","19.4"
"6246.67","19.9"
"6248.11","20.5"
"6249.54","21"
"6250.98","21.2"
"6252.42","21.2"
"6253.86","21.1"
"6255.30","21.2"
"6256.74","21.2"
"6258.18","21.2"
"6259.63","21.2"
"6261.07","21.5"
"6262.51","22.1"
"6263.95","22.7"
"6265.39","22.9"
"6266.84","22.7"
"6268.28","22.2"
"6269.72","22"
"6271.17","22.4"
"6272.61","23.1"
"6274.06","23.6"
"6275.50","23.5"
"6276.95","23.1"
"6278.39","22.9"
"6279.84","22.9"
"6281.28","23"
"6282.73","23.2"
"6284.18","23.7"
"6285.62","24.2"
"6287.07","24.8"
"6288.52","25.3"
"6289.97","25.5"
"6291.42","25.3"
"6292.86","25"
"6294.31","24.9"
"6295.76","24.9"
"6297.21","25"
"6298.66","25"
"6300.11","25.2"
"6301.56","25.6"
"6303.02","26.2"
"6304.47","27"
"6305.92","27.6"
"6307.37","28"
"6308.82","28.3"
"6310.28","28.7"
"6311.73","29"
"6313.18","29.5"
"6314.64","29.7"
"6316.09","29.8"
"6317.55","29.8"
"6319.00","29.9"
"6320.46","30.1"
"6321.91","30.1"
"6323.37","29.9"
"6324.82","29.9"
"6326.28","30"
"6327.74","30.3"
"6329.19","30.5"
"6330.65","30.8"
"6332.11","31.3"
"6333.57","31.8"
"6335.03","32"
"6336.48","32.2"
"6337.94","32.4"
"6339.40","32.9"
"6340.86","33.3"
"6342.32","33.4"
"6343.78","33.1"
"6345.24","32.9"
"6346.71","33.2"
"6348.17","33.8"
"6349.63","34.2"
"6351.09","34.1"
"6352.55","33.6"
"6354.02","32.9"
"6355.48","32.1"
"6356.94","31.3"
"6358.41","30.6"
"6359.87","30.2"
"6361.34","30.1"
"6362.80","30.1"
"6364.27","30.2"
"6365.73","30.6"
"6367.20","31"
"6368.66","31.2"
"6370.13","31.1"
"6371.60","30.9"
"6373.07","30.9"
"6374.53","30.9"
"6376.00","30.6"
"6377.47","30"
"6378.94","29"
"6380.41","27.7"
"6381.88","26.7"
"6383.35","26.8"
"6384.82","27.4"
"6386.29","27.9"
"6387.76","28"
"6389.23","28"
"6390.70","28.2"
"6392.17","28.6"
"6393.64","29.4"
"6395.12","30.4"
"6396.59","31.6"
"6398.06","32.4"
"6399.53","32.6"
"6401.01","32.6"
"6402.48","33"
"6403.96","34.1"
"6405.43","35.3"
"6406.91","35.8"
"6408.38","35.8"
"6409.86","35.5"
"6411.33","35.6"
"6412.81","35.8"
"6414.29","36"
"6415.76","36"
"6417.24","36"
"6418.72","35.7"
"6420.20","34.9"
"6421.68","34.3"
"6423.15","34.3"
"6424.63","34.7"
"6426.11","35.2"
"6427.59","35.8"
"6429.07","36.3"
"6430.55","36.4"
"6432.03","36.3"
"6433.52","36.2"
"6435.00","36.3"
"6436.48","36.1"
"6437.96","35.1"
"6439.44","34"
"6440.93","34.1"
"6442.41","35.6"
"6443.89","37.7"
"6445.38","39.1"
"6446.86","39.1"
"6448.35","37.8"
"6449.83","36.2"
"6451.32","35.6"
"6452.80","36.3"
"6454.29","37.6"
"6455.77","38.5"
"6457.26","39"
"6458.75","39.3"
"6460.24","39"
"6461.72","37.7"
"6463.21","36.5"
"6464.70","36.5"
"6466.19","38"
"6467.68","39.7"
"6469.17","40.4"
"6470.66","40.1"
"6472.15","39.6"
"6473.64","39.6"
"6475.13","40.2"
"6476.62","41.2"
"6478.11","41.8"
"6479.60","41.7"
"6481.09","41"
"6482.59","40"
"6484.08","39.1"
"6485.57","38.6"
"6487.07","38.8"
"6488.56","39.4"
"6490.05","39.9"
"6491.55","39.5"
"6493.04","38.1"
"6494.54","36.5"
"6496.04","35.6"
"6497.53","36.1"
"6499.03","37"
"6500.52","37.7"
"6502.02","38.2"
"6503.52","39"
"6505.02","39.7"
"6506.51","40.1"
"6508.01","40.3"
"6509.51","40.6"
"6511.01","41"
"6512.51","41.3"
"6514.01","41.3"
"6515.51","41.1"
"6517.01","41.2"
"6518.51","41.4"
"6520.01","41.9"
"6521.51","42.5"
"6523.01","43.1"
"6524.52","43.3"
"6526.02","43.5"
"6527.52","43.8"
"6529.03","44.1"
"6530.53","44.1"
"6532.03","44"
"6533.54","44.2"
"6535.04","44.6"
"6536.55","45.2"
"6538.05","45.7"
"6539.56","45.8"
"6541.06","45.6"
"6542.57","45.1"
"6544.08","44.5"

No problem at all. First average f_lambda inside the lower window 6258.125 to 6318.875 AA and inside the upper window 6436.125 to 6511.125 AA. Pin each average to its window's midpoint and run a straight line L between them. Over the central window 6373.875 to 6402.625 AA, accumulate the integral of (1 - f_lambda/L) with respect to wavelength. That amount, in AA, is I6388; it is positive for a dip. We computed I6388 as 2.4 AA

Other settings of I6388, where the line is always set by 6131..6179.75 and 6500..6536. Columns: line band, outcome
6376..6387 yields 2.41 AA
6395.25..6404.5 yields 1.07 AA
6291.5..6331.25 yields 5.93 AA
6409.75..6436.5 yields 1.50 AA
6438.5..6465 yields 1.21 AA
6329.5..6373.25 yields 3.48 AA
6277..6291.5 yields 3.59 AA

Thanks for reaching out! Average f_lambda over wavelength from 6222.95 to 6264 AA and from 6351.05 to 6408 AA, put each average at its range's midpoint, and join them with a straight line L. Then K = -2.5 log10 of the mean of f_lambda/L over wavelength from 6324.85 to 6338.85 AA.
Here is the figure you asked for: -0.16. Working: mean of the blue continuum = 19.6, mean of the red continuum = 30.7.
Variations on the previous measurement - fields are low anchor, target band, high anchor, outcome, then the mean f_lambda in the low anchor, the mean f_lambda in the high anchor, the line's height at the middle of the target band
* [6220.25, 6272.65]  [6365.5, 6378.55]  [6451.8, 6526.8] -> -0.022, 20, 39.6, 30.1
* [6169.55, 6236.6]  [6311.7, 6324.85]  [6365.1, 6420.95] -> -0.097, 20.5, 31.7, 27.3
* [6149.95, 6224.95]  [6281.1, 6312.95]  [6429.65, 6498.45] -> 0.097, 21.7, 38.1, 28.2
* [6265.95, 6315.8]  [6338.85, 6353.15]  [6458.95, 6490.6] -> -0.139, 25.1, 39.5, 29.4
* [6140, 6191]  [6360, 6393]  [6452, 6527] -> 0.171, 24.7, 39.6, 34.4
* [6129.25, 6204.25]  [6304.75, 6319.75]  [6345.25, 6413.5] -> 0.013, 24.9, 31.4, 29.3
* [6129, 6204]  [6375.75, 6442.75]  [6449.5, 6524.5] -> 0.091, 25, 39.3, 35.9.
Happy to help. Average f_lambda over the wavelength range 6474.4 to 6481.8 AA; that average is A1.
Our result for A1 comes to 41.2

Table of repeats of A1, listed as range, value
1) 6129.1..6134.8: 32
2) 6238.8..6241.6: 19.3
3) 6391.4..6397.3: 30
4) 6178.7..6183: 23.6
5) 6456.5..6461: 39.1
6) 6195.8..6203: 20.7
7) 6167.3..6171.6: 20.3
